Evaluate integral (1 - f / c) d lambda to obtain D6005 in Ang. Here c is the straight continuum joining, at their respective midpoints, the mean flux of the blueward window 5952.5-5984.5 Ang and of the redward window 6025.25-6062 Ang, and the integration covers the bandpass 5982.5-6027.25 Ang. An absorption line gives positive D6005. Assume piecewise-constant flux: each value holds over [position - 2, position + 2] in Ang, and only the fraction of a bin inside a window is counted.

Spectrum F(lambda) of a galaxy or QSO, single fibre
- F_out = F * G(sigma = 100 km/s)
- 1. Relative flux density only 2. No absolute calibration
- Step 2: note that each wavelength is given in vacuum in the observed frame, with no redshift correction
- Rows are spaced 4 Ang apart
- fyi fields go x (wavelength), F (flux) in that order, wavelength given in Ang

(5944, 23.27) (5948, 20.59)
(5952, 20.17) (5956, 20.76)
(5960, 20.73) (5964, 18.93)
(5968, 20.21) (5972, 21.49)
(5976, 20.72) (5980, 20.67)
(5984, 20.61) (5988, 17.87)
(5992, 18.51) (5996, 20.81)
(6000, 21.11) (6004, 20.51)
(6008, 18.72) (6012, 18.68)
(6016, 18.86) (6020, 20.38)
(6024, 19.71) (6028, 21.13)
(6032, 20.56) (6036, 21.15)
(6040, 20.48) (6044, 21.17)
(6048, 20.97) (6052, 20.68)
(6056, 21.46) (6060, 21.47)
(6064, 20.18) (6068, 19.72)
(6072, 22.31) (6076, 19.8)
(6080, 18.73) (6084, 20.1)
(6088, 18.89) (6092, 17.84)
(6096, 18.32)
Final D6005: 2.3 Ang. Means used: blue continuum 20.5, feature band 19.6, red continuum 21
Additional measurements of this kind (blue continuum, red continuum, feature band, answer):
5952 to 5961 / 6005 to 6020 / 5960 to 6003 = -0.4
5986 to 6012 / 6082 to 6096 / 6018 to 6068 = -4.0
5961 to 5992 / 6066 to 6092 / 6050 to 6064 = -0.9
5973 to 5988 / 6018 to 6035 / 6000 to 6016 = 0.7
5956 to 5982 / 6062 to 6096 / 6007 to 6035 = 0.4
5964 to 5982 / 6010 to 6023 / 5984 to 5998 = 0.5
